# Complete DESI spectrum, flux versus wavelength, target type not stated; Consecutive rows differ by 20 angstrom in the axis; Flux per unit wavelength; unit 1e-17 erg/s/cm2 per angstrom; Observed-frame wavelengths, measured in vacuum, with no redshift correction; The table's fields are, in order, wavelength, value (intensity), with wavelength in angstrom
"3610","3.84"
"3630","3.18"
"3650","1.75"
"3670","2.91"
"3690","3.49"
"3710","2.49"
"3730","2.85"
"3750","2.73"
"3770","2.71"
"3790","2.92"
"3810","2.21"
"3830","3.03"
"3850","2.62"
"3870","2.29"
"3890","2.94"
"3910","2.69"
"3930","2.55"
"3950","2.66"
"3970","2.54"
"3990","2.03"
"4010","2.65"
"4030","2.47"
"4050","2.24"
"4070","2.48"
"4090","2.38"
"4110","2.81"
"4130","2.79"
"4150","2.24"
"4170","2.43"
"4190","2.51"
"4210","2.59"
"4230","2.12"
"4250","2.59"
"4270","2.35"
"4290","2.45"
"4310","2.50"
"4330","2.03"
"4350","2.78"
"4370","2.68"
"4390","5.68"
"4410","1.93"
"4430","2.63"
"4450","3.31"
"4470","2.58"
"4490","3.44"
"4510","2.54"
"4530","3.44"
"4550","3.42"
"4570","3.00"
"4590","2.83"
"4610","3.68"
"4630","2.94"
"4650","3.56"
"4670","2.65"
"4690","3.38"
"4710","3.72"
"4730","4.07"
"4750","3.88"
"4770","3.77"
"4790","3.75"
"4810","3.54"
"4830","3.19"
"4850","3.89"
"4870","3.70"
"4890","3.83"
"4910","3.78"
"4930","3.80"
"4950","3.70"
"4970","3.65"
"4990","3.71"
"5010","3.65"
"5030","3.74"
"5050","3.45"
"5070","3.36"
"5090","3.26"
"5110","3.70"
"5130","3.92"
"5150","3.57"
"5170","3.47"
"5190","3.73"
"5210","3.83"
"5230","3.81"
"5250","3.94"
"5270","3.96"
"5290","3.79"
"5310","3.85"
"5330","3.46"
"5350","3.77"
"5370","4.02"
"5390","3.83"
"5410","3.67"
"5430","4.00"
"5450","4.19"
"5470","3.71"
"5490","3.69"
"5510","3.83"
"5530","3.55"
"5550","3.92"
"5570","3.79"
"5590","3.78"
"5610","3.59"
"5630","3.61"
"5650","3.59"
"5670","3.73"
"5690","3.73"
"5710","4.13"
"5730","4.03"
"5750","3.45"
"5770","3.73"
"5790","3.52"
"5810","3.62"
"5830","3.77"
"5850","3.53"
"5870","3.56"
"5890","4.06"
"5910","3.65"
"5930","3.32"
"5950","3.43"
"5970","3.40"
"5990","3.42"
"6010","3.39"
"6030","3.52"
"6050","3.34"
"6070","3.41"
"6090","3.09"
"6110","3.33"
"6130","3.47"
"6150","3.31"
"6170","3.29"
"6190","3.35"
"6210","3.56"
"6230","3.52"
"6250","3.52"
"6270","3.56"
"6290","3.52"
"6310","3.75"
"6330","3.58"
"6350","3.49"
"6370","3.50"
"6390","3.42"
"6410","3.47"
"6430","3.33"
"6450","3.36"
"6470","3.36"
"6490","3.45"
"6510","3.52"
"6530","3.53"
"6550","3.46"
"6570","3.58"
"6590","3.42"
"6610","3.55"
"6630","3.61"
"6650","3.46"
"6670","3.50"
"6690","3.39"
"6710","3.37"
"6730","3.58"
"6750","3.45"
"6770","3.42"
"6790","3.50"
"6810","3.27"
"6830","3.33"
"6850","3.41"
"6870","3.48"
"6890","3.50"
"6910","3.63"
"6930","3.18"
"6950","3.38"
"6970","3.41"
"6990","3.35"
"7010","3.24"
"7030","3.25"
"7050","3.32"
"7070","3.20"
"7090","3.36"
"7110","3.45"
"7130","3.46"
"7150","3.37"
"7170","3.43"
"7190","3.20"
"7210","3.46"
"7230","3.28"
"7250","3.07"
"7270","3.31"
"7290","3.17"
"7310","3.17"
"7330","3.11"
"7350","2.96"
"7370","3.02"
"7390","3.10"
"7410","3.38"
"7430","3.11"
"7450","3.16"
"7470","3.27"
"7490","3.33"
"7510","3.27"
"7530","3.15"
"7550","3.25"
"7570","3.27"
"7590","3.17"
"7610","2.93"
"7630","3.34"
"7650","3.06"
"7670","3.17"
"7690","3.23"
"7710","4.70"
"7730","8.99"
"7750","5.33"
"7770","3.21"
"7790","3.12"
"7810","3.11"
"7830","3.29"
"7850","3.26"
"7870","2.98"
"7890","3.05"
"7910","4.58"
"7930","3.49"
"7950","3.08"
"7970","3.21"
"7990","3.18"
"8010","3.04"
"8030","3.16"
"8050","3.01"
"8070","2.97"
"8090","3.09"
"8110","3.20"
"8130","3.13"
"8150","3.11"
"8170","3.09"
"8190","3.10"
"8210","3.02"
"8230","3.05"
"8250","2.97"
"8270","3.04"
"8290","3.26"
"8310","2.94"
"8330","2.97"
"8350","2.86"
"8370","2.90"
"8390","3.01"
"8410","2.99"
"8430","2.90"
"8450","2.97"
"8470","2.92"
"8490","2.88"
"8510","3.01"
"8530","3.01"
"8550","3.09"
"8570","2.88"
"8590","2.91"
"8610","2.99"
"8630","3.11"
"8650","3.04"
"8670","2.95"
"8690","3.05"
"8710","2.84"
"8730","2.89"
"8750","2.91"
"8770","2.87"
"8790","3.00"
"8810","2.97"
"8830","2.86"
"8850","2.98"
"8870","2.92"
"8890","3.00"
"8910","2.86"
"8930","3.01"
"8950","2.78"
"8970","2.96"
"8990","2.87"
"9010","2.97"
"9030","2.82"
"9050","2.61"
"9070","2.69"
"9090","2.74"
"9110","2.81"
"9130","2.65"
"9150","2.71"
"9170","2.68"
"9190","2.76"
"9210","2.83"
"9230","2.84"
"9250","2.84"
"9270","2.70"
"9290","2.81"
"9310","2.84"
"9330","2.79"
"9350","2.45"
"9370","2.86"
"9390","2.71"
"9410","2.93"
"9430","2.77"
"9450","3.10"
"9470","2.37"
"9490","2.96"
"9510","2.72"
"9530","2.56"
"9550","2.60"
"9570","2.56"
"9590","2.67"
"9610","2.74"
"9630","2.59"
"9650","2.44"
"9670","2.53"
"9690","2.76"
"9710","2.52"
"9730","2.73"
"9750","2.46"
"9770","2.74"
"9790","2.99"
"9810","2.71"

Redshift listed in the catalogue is 0.176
